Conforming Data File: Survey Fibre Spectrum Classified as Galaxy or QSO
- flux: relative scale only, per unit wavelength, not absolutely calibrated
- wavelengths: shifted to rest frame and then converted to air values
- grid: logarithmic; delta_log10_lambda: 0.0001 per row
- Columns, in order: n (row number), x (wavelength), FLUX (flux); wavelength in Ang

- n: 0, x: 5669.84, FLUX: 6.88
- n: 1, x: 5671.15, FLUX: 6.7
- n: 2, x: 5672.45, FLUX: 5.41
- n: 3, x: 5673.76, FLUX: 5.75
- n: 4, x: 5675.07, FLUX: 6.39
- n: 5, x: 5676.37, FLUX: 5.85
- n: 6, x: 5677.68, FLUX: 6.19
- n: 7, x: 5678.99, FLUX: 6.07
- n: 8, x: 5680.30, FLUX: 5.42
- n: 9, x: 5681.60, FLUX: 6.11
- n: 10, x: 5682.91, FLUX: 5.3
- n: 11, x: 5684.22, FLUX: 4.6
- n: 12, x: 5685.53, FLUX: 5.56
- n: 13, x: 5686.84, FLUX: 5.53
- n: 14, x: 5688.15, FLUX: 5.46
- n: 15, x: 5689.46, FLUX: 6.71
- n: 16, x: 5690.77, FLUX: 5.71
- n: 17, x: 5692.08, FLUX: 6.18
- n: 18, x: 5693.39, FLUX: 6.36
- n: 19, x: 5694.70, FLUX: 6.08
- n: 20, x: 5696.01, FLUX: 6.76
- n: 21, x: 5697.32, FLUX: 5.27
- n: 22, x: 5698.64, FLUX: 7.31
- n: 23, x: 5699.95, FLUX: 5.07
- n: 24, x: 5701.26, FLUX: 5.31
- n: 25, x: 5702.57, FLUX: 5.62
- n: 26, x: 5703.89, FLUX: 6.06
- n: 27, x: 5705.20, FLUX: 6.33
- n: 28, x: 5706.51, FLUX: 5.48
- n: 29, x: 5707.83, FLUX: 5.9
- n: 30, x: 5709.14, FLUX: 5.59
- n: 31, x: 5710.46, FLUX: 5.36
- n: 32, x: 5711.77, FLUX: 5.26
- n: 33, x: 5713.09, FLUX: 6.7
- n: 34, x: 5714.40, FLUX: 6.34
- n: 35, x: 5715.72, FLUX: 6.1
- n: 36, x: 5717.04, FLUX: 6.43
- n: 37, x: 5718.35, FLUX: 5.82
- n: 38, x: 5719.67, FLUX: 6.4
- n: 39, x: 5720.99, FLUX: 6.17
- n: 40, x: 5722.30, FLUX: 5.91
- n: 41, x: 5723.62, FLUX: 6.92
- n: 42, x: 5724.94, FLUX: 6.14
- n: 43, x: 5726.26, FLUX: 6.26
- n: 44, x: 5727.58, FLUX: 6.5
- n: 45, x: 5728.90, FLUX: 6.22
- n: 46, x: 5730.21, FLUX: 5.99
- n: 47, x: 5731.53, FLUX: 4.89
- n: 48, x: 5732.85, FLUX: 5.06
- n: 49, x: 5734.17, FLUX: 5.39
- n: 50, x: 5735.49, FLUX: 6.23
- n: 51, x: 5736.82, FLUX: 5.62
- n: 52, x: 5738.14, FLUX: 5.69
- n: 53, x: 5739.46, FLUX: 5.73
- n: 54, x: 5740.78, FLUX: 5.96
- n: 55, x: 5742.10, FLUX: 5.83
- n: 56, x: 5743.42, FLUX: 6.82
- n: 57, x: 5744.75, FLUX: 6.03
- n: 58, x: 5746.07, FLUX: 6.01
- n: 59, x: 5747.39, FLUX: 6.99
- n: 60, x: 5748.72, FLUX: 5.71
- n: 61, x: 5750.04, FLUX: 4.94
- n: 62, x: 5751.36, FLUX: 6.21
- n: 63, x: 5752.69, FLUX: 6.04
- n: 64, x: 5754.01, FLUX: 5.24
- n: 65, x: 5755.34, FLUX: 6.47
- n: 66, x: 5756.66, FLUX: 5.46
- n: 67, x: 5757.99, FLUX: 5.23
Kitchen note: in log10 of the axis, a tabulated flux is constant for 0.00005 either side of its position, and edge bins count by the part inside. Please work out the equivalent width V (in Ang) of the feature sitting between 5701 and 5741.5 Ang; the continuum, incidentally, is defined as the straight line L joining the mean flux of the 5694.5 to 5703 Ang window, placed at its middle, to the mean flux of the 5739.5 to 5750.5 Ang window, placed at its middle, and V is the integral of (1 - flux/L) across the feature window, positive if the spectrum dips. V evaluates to 0.4 Ang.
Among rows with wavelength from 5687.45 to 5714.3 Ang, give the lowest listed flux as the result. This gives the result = 5.07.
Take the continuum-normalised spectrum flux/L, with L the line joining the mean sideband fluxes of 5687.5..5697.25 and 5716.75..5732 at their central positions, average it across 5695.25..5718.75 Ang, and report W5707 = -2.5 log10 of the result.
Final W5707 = 0.037 mag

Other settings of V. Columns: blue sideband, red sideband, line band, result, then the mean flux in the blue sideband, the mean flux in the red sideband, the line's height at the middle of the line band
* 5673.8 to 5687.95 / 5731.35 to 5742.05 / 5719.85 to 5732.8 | -1.0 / 5.7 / 5.62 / 5.63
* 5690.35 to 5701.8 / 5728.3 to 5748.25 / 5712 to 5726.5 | -0.8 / 6.02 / 5.9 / 5.95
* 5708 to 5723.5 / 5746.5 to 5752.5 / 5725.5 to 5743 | 0.5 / 6.04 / 5.97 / 6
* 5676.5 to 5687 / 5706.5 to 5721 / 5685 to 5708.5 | -0.6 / 5.61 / 5.97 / 5.78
